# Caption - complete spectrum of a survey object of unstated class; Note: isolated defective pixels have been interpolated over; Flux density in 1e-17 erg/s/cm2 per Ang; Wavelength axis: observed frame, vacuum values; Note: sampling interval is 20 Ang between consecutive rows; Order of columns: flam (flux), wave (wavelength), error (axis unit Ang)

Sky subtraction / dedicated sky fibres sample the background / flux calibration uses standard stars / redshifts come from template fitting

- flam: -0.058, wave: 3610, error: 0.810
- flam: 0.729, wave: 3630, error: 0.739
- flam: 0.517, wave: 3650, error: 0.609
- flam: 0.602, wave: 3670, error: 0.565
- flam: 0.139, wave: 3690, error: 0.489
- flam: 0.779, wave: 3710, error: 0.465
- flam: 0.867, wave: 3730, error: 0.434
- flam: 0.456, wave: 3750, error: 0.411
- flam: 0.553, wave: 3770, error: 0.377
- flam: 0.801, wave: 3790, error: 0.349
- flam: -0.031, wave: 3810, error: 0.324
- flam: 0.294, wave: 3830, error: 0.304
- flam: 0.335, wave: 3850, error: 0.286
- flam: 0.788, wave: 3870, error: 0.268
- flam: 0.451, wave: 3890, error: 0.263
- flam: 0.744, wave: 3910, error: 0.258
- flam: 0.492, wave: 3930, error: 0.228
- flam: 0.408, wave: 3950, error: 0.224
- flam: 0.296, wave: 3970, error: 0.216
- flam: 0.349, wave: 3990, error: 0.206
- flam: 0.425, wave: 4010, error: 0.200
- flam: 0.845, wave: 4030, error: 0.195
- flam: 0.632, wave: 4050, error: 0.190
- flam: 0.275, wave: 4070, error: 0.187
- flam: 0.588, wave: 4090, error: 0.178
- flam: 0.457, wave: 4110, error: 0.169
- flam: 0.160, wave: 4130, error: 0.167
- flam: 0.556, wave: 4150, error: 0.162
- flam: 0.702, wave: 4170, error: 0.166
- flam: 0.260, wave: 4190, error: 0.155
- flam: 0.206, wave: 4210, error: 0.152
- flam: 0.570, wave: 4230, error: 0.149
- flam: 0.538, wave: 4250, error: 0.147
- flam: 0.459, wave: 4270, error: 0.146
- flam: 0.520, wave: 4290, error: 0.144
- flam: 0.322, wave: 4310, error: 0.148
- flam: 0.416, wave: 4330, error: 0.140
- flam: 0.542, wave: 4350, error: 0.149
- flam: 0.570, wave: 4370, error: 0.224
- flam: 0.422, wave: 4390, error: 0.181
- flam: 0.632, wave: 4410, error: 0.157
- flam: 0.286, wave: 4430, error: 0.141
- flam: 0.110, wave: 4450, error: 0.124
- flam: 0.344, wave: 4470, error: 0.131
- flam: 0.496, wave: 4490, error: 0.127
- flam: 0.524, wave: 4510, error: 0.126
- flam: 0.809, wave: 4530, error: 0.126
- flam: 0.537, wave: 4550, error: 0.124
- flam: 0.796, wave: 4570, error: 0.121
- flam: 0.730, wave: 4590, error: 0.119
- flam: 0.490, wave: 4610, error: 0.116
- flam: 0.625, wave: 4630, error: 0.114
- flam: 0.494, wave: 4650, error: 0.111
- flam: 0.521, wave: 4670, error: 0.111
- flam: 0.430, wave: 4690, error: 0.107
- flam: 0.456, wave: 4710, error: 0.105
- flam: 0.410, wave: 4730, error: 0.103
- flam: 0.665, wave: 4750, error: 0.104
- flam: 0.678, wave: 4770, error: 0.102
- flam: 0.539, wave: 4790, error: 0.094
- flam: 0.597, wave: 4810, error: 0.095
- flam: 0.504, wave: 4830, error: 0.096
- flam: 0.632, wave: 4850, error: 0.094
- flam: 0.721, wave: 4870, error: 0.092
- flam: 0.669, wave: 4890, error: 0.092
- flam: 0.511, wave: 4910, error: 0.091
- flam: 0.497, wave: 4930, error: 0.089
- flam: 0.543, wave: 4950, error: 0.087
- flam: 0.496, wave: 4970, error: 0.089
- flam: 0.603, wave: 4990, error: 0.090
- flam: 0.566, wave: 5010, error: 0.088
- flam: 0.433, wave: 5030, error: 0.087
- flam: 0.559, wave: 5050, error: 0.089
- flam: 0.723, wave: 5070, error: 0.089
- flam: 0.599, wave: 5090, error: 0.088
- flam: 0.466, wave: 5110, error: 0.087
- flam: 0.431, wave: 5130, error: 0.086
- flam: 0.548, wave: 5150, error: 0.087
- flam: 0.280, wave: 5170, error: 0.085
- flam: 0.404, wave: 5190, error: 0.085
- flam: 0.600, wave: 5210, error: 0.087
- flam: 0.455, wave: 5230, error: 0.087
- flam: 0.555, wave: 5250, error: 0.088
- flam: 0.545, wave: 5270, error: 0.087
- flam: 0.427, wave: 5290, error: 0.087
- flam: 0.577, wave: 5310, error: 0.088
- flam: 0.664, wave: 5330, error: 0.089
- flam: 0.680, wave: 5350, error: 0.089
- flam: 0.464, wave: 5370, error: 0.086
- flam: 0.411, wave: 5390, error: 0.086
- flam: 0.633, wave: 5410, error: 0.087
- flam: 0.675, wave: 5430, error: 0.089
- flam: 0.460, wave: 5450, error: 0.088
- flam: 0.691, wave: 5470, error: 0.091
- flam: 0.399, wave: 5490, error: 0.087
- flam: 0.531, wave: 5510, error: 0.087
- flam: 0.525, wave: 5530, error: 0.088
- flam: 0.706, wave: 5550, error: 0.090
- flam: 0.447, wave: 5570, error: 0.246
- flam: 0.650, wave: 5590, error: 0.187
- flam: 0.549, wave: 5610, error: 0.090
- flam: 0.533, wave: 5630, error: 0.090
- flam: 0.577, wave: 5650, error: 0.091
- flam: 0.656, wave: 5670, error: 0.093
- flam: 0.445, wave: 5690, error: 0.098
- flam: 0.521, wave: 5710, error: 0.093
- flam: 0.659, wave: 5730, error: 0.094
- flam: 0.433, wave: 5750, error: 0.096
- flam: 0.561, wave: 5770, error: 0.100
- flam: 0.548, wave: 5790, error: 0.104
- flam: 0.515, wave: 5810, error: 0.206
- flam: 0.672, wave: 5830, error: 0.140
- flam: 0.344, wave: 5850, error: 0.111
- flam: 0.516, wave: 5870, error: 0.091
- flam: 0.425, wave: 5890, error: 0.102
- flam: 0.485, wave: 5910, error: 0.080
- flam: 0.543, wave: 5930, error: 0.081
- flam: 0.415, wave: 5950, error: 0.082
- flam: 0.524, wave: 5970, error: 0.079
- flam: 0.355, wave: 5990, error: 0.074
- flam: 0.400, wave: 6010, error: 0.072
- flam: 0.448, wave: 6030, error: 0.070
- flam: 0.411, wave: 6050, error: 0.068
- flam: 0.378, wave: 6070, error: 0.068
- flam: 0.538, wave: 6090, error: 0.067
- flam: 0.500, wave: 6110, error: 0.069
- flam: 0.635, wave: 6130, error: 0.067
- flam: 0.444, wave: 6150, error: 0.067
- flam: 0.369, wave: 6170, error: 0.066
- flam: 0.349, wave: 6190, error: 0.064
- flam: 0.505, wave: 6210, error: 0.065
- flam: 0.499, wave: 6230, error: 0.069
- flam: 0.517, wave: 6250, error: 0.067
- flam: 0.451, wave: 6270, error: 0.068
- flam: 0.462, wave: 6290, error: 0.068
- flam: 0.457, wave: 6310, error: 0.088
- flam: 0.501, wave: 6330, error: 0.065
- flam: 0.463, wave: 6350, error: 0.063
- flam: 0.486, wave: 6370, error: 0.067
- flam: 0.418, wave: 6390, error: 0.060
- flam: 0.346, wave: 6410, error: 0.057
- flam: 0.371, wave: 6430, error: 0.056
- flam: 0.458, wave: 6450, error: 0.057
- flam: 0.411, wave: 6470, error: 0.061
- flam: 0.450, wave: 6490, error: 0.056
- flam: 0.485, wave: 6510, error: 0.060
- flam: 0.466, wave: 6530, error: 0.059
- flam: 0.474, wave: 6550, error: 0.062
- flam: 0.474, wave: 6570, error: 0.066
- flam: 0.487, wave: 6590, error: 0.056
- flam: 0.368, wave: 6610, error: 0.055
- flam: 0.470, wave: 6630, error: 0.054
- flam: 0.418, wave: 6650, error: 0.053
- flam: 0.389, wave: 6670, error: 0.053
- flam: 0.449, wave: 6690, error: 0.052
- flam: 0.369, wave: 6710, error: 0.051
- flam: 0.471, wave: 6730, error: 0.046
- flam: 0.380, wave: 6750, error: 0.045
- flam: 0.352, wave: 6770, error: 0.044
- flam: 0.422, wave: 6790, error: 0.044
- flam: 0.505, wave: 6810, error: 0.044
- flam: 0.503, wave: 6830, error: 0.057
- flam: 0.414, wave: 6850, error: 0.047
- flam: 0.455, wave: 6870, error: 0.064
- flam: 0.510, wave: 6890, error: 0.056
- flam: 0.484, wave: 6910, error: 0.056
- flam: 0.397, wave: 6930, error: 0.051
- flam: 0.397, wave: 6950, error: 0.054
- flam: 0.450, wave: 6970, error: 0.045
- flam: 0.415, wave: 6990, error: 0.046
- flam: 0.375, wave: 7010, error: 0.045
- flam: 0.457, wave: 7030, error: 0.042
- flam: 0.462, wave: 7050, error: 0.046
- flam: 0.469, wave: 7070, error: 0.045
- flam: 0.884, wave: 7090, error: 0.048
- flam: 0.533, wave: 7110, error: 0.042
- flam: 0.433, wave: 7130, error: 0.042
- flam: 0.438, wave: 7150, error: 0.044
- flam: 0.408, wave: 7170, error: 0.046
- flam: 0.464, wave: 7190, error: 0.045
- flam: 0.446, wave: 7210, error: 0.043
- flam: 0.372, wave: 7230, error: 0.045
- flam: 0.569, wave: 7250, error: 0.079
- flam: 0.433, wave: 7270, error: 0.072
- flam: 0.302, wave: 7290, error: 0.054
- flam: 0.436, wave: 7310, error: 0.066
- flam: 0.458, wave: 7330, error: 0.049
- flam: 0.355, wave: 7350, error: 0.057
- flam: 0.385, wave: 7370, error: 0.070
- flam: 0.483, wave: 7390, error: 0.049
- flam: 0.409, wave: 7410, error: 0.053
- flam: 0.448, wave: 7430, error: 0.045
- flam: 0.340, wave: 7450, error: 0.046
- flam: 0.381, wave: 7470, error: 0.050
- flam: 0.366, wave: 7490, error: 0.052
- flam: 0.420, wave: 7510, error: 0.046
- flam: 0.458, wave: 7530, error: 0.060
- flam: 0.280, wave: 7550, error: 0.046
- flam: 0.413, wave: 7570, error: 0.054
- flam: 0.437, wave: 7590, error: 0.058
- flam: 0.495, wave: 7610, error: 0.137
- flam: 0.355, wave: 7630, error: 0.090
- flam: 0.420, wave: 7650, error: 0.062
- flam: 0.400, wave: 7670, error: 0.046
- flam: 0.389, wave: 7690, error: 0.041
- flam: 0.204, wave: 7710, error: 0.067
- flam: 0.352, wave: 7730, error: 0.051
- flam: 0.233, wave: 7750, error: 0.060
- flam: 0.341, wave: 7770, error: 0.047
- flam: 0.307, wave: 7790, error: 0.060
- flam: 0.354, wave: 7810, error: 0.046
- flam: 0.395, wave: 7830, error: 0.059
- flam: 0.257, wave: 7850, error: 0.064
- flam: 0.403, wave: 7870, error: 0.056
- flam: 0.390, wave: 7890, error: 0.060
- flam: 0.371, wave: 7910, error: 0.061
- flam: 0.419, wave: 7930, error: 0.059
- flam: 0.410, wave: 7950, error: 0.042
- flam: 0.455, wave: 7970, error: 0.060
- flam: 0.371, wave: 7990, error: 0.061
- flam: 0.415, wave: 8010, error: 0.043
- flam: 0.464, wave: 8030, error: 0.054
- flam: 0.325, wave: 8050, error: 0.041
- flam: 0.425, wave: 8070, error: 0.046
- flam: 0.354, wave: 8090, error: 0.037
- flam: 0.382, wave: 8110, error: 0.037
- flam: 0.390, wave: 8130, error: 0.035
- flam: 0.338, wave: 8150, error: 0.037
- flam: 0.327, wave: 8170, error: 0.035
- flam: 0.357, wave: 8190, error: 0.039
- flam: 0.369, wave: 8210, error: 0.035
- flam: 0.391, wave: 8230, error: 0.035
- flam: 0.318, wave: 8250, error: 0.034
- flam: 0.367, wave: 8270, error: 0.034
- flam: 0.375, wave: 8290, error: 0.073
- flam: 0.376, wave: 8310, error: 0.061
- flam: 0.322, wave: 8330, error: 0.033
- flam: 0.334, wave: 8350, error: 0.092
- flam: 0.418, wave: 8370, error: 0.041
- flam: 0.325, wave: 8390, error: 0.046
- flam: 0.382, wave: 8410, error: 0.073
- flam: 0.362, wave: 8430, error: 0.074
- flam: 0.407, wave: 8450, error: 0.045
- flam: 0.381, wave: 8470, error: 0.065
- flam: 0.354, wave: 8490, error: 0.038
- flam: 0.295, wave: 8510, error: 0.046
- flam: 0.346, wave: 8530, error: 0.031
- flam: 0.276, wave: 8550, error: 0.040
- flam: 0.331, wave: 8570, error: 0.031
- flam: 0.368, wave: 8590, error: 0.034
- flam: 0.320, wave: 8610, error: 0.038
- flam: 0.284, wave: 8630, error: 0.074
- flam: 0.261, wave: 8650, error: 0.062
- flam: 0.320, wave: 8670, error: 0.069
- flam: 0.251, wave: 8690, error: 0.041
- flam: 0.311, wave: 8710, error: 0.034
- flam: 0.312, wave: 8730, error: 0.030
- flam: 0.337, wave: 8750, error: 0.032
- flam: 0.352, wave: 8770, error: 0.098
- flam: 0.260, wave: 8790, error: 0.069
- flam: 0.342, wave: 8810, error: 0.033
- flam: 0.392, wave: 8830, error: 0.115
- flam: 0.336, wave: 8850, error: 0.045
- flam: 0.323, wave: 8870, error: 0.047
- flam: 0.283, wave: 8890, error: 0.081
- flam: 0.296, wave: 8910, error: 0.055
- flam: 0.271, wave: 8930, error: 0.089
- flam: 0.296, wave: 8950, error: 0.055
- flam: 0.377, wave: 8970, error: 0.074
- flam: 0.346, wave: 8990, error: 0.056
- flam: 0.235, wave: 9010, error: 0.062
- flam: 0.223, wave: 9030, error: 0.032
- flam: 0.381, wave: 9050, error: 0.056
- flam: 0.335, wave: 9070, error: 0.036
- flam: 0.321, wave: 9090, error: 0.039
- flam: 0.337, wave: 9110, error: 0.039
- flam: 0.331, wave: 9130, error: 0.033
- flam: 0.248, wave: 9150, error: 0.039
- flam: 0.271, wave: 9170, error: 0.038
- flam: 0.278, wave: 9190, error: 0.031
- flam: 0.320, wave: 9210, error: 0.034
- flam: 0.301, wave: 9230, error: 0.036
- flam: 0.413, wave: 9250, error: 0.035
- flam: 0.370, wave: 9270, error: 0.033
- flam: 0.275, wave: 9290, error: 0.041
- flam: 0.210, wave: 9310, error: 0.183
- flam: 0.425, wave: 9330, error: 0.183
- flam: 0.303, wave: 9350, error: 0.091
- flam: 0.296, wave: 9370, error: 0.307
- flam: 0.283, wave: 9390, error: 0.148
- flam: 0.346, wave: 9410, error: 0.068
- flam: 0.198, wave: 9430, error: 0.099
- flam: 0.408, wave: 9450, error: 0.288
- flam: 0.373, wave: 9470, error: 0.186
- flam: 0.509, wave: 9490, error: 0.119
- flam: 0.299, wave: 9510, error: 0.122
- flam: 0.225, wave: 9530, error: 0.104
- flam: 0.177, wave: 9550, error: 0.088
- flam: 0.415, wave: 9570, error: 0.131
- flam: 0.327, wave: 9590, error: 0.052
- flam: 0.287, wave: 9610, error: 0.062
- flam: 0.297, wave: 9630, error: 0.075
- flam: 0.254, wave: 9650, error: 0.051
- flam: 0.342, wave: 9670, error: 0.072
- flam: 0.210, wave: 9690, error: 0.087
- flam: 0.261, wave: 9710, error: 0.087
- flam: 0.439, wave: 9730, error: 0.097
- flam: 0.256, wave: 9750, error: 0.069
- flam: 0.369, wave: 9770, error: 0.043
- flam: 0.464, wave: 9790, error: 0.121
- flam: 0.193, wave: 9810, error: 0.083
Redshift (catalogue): 0.079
